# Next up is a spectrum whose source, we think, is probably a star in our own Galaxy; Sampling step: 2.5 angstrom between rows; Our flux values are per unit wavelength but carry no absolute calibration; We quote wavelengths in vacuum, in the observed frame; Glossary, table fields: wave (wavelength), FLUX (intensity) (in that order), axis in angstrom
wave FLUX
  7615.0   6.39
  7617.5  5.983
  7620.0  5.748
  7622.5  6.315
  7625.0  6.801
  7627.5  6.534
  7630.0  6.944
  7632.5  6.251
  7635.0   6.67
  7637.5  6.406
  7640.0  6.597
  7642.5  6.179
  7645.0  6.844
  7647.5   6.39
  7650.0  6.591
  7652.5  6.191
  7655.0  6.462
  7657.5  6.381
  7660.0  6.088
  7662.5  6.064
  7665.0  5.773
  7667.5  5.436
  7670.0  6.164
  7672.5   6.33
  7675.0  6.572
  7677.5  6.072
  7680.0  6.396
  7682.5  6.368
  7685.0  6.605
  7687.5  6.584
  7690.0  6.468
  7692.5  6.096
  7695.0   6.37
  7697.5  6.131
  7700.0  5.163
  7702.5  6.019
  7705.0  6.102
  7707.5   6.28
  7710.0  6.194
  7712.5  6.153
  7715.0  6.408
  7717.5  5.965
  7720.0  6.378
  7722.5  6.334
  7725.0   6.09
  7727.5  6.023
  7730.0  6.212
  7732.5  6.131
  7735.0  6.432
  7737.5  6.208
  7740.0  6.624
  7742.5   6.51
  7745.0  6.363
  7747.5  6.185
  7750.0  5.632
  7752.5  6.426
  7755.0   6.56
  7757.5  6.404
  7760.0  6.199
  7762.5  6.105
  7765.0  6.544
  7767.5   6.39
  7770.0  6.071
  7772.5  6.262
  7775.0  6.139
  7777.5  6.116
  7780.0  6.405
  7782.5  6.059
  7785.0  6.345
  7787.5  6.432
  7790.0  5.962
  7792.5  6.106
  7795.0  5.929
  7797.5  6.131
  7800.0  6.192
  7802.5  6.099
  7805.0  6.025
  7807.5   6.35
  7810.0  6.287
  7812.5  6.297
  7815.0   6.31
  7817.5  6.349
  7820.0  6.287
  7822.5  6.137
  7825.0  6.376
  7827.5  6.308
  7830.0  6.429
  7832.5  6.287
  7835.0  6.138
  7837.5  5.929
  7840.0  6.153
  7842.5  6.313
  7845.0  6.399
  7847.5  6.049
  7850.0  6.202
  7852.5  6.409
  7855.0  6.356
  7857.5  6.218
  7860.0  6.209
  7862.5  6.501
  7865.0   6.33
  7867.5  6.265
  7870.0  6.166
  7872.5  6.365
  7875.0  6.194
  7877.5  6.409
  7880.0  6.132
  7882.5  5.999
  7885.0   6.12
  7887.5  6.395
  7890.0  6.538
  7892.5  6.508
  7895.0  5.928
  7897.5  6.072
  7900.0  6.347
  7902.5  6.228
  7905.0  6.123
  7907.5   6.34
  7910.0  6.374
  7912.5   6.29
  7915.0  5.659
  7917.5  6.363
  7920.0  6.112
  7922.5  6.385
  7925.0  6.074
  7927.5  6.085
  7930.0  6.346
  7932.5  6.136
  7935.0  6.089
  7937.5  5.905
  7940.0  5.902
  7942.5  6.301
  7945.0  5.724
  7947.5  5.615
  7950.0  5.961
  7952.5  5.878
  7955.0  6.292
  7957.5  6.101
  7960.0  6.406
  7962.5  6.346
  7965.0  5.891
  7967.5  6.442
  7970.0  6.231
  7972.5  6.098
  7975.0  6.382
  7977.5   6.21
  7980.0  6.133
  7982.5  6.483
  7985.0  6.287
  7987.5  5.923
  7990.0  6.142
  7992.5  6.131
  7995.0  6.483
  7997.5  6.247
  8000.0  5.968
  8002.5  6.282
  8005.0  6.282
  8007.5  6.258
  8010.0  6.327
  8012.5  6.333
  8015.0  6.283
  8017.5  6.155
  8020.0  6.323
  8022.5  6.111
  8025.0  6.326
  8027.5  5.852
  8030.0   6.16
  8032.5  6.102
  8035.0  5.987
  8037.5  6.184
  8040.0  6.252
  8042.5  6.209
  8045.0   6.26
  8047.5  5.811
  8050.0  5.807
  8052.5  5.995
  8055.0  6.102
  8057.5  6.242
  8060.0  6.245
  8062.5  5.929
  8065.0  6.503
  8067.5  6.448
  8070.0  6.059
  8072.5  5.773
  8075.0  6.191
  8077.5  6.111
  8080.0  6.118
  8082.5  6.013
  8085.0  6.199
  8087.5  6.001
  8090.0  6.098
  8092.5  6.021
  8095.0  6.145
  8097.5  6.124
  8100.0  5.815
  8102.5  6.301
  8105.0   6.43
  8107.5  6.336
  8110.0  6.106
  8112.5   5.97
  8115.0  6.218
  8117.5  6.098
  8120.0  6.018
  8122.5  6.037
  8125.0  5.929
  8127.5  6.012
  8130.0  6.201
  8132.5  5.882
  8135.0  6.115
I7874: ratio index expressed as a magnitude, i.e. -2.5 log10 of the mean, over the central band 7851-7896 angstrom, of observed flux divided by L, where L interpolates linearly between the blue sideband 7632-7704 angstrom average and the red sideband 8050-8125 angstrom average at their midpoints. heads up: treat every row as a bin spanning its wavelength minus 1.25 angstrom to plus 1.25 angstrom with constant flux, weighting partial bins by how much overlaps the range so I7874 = -0.02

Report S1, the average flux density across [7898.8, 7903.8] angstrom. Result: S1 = 6.29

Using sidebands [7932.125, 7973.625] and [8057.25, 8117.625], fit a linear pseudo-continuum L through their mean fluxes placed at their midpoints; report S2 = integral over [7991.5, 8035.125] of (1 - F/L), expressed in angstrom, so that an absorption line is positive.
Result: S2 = -0.73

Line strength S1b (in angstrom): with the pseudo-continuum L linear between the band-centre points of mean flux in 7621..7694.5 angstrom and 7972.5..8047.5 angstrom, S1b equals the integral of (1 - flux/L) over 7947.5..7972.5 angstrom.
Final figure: 0.3 angstrom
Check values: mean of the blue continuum 6.36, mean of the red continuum 6.2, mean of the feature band 6.14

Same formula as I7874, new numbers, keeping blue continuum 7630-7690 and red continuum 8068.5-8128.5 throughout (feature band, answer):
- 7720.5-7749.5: 0.005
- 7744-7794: 0.008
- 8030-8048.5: 0.000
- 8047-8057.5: 0.025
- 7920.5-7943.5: 0.009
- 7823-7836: -0.010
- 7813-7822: -0.009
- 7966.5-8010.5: -0.015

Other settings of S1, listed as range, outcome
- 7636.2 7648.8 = 6.48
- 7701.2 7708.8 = 6.13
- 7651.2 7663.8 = 6.24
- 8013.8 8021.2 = 6.25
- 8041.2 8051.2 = 6.02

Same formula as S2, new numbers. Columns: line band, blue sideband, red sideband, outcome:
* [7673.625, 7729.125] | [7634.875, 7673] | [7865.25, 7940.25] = 0.4 angstrom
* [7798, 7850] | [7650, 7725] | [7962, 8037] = -0.3 angstrom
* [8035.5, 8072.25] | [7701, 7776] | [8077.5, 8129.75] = -0.1 angstrom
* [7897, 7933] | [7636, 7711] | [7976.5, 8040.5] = 0.1 angstrom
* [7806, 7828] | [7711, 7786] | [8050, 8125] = -0.2 angstrom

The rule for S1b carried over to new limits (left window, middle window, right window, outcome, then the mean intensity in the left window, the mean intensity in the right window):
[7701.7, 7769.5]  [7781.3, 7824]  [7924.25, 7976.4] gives 0.1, 6.25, 6.11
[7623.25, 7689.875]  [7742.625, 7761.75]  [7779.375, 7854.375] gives 0.1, 6.37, 6.22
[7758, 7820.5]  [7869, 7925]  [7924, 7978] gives -0.7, 6.22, 6.11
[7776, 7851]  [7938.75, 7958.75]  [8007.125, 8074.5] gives 0.7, 6.21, 6.15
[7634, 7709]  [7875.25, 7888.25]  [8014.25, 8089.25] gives 0.0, 6.26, 6.12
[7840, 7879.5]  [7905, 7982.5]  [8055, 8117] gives 1.1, 6.28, 6.14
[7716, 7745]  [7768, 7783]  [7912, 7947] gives 0.1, 6.27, 6.08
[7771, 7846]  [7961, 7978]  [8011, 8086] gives -0.2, 6.22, 6.14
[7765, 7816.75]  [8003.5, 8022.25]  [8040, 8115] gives -0.4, 6.21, 6.12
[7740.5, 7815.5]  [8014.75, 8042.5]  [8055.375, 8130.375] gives -0.1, 6.23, 6.12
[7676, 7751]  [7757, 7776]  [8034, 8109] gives -0.2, 6.22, 6.12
